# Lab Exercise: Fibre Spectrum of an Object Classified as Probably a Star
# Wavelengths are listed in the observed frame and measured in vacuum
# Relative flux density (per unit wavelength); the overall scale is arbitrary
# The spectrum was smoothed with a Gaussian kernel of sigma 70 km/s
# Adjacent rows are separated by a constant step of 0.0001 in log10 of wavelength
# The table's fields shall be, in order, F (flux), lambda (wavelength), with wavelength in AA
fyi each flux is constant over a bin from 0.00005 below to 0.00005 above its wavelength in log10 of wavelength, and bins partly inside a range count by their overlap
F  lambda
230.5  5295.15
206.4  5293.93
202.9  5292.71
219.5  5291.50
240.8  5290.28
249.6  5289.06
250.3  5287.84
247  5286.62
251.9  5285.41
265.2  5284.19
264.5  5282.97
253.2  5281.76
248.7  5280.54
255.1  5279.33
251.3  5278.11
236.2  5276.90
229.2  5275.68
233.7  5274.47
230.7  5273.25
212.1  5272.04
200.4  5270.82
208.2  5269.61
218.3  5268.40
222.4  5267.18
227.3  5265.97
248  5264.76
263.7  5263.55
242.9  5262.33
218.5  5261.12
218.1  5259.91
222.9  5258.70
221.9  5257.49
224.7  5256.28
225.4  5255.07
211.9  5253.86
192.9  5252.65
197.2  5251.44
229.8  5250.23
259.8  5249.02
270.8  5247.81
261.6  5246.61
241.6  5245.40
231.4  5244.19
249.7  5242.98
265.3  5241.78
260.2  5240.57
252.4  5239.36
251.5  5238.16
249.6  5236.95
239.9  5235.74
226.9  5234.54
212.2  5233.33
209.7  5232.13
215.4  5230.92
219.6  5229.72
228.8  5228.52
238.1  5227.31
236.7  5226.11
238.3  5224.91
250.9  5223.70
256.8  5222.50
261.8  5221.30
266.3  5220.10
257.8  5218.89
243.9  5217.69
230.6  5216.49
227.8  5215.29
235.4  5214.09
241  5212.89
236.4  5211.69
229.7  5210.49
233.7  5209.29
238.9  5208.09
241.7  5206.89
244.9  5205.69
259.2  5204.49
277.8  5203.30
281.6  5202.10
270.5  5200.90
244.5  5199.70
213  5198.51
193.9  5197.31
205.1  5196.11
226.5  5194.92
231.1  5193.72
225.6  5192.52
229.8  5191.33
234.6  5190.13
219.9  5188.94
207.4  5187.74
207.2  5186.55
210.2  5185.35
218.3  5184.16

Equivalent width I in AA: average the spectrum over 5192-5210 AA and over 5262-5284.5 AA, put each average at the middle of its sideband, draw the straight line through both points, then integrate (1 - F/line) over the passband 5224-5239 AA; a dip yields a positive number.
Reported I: 0.4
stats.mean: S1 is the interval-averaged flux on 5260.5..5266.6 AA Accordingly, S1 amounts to 240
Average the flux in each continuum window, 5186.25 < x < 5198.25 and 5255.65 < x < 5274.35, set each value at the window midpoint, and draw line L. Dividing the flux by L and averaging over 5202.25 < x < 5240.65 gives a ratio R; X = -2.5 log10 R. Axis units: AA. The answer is -0.09 mag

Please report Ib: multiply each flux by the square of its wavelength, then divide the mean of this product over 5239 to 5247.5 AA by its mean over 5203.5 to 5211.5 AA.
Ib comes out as 1.05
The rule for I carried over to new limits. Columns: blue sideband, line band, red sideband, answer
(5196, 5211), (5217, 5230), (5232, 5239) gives -0.48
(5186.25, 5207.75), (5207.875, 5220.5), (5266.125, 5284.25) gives -0.28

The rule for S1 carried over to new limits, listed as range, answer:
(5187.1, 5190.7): 221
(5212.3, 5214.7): 238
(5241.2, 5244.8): 249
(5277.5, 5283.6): 255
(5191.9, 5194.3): 228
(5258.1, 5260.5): 221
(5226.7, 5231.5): 226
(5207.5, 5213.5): 236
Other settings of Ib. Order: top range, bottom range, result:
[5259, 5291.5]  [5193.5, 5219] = 1.02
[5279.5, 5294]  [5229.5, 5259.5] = 1.06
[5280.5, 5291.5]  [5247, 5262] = 1.12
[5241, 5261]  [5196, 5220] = 0.98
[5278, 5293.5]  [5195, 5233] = 1.05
